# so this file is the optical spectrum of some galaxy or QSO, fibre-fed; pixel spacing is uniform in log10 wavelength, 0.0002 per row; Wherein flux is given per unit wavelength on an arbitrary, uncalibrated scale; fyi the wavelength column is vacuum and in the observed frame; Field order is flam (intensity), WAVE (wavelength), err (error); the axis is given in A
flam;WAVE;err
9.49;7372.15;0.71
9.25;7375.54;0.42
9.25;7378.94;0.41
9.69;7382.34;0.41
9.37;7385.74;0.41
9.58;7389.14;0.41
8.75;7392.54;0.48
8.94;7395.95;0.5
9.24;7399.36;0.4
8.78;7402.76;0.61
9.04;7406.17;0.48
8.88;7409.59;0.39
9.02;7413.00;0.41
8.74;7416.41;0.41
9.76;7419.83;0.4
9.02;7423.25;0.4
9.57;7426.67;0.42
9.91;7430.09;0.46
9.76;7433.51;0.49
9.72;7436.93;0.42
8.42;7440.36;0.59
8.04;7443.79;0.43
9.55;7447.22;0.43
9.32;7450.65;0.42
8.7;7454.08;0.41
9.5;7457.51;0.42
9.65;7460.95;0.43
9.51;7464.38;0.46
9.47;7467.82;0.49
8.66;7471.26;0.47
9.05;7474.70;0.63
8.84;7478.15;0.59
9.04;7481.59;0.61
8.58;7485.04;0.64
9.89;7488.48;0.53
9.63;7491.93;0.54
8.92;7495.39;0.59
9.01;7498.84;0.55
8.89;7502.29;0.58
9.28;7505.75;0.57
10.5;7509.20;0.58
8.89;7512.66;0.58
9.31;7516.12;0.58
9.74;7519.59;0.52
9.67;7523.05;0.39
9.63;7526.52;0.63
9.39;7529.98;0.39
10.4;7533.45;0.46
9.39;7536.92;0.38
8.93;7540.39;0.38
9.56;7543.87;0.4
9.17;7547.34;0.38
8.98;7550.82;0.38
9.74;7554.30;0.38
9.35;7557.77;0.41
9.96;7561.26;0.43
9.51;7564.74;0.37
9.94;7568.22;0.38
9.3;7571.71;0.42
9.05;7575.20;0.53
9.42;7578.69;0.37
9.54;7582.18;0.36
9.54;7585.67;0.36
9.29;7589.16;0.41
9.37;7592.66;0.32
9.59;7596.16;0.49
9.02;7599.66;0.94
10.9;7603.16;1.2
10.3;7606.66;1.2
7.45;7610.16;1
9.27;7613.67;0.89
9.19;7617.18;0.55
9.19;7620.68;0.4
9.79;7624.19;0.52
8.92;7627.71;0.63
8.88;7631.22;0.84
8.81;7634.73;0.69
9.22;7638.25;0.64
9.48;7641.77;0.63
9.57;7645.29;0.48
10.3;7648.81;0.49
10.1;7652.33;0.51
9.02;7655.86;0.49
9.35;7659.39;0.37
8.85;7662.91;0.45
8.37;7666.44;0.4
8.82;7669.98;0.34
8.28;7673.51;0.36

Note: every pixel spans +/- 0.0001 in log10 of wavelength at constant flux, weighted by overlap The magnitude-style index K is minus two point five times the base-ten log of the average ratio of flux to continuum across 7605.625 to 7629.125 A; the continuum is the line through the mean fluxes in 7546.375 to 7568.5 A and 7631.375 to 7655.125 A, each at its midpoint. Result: 0.04 mag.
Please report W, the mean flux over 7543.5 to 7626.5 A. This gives 9.43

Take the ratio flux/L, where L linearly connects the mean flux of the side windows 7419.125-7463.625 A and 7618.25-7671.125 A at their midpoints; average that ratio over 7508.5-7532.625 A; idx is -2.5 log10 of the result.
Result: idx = -0.03 mag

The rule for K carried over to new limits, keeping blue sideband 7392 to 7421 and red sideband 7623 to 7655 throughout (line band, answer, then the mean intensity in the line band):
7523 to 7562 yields -0.03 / 9.49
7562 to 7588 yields -0.02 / 9.49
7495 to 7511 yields -0.02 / 9.36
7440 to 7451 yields 0.03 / 8.82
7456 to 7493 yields -0.01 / 9.25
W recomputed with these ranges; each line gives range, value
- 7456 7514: 9.26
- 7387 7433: 9.19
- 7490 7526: 9.39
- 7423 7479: 9.23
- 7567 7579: 9.4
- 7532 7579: 9.47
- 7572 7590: 9.37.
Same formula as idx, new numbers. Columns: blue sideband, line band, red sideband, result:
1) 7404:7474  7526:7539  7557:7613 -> -0.04 mag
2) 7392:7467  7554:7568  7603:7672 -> -0.05 mag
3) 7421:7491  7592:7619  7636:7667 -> 0.00 mag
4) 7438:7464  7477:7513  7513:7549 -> 0.01 mag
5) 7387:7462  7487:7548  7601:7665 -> -0.02 mag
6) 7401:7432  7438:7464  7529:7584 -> 0.02 mag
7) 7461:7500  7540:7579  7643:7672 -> -0.02 mag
